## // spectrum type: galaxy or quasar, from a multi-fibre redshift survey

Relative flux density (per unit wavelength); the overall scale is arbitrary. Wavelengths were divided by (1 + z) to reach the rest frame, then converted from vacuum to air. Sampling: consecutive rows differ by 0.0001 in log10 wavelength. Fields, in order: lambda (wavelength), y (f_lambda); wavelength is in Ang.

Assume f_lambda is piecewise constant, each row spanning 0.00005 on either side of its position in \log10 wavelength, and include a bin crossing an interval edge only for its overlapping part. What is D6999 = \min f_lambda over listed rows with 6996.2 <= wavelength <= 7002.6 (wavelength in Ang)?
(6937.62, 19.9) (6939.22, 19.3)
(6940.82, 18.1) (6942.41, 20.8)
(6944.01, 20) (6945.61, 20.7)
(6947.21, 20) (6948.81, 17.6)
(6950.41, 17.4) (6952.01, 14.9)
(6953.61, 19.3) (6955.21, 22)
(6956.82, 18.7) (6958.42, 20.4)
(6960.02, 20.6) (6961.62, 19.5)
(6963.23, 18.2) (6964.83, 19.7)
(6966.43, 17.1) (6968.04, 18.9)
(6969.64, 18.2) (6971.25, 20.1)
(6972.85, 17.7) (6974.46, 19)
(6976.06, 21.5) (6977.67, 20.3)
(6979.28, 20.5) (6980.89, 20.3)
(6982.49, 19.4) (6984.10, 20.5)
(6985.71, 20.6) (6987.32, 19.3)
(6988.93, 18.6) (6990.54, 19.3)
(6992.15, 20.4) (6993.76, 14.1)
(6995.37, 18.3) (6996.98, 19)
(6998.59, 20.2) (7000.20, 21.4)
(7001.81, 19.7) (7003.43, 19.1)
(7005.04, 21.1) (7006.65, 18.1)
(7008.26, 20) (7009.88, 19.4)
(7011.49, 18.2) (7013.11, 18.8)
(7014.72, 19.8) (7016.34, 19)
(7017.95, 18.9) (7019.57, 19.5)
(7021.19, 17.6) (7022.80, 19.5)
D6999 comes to 19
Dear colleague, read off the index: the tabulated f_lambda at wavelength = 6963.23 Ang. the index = 18.2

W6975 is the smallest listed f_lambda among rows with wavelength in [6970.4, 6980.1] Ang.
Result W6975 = 17.7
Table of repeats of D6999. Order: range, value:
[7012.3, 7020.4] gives 18.8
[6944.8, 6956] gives 14.9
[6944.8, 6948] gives 20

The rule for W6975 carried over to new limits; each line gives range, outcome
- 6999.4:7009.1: 18.1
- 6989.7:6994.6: 14.1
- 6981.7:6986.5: 19.4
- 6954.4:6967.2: 17.1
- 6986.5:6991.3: 18.6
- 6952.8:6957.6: 18.7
